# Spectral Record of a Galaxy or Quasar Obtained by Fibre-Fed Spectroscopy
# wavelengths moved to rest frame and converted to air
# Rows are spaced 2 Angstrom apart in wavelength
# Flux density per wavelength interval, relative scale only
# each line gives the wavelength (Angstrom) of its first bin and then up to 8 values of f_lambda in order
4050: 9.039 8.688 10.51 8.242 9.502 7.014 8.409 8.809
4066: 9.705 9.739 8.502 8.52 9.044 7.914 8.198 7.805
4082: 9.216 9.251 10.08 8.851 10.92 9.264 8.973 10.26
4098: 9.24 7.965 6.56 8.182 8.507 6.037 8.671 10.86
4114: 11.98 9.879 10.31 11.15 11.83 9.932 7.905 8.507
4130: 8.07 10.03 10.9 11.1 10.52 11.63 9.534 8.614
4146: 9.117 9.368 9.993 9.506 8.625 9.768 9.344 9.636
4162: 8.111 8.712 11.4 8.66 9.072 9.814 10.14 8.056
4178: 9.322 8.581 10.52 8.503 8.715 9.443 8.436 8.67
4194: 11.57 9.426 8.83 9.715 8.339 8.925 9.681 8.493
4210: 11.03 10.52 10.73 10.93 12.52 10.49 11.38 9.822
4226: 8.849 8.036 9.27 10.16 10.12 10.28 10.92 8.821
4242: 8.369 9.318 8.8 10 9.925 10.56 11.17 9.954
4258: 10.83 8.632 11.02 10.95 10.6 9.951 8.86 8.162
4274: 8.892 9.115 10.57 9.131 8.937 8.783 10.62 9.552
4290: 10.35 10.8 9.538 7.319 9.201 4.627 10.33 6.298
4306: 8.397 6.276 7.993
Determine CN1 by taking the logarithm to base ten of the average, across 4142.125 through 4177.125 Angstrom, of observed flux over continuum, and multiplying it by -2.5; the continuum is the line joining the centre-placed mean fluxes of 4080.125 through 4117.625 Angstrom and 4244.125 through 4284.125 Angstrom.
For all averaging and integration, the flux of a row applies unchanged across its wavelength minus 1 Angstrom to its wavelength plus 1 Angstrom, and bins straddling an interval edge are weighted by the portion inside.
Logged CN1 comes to 0.01 mag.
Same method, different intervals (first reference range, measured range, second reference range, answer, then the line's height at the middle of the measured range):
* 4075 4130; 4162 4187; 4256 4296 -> 0.02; 9.39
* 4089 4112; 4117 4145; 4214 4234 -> -0.11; 9.06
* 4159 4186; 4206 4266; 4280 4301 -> -0.11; 9.11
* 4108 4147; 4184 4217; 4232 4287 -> 0.03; 9.83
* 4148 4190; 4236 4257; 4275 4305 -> -0.08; 9.11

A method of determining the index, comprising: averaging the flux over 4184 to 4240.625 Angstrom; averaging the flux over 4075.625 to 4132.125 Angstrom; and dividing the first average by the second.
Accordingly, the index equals 1.06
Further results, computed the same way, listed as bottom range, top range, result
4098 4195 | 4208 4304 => 1.03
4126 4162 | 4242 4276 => 1.02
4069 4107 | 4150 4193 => 1.05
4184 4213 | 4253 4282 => 1.05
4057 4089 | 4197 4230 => 1.12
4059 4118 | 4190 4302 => 1.08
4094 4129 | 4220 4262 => 1.06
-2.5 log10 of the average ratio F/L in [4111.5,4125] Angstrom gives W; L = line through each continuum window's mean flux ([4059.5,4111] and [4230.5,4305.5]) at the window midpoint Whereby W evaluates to -0.22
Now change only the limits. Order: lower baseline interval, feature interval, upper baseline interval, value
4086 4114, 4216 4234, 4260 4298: -0.08 mag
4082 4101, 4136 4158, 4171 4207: -0.04 mag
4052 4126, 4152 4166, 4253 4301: 0.00 mag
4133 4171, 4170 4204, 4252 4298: 0.05 mag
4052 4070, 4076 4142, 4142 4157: -0.03 mag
